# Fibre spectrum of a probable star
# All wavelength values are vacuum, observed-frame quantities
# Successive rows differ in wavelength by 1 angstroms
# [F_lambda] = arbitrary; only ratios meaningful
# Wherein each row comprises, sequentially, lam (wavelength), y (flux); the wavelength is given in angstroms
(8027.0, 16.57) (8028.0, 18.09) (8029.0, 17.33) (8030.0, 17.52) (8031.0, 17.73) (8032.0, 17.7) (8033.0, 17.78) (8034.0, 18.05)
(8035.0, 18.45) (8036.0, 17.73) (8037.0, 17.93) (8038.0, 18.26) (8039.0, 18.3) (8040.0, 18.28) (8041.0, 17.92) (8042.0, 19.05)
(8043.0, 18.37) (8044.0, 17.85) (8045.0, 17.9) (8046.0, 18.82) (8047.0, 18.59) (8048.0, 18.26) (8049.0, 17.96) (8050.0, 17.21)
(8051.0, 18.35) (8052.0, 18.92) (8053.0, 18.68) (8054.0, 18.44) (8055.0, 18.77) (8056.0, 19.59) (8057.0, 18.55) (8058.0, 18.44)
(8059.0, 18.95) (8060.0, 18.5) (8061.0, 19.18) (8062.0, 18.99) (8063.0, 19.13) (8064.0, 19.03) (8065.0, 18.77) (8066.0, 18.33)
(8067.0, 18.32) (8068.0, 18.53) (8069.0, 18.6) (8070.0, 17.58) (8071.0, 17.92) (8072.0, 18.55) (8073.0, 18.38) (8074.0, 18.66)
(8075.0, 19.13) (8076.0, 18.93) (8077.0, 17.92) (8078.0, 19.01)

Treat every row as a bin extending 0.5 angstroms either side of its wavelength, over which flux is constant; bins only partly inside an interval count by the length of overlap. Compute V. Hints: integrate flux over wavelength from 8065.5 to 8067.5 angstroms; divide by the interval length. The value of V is 18.3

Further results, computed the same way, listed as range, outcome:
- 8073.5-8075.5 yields 18.9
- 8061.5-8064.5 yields 19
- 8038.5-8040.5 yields 18.3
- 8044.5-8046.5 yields 18.4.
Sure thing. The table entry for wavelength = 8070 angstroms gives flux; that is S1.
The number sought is 17.58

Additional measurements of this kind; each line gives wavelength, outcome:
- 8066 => 18.33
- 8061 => 19.18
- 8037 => 17.93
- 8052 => 18.92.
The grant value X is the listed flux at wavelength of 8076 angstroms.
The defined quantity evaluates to 18.93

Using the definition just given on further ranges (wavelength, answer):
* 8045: 17.9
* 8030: 17.52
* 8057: 18.55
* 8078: 19.01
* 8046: 18.82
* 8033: 17.78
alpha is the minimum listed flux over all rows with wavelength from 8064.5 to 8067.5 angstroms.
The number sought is 18.32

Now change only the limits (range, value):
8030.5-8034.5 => 17.7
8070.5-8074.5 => 17.92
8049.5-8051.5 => 17.21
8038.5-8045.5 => 17.85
